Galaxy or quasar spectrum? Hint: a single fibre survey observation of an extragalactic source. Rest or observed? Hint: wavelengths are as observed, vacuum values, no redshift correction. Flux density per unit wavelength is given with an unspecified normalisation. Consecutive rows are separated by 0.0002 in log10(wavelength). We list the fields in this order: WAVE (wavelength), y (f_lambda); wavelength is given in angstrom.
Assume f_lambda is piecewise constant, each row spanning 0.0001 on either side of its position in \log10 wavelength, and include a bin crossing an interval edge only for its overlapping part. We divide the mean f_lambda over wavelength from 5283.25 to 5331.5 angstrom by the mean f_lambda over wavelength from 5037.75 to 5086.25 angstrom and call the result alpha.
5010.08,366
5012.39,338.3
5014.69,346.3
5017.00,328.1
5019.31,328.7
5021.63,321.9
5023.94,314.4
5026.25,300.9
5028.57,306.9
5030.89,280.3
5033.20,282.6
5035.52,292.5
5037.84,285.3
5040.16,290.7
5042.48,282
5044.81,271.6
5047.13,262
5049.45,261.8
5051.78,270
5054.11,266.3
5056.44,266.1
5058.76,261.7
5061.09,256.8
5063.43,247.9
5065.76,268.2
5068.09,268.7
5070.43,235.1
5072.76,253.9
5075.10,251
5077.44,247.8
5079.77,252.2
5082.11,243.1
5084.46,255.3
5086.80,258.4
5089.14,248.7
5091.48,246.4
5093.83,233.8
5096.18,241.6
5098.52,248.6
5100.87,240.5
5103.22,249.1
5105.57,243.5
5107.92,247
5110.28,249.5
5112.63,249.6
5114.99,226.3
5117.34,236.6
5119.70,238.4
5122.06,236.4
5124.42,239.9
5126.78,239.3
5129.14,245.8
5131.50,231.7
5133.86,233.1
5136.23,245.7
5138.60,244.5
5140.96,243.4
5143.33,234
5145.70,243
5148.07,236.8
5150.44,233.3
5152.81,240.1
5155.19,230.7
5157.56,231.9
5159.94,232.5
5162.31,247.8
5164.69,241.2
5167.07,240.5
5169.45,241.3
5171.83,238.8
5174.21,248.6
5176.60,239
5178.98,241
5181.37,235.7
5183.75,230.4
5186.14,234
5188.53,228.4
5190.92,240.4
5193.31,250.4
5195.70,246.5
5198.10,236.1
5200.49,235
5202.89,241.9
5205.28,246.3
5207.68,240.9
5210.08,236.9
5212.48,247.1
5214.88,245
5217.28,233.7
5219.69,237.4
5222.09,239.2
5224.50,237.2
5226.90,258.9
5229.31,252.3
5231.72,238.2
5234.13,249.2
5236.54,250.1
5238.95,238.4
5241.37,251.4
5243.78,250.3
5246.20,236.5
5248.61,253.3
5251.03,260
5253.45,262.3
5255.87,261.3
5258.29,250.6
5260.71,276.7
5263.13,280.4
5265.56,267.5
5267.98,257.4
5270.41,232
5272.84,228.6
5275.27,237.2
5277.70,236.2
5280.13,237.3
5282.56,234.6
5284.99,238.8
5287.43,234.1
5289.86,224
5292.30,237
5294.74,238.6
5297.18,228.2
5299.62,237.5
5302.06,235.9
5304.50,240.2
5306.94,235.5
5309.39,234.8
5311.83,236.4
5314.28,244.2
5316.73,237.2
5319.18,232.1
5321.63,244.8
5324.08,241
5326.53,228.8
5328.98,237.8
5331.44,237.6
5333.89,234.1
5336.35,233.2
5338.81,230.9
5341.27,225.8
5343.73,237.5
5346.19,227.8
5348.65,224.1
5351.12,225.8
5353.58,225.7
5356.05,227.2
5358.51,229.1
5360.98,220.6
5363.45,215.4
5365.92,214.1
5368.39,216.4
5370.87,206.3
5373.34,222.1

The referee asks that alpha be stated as 0.9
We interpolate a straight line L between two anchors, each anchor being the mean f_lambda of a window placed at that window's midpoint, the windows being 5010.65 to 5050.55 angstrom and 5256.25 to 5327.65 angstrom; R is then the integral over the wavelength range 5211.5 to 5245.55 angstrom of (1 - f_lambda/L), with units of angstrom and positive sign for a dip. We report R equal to 1.4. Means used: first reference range 301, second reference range 241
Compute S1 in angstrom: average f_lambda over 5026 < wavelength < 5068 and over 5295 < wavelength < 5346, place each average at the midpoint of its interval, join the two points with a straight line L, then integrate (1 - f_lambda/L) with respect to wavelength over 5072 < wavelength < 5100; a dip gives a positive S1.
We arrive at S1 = 2.2 angstrom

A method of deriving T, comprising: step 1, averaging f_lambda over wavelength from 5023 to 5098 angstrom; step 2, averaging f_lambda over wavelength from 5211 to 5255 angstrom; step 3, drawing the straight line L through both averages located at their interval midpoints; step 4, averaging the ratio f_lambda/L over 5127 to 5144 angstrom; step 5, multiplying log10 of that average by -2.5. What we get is 0.076 mag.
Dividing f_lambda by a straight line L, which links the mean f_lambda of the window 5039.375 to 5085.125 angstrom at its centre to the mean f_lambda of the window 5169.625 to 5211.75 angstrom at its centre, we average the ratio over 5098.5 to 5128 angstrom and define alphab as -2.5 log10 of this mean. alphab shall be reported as 0.05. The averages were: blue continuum 260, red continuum 240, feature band 242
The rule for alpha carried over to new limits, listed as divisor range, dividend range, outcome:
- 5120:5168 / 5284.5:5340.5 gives 0.99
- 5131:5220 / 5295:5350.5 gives 0.98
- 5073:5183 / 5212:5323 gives 1.01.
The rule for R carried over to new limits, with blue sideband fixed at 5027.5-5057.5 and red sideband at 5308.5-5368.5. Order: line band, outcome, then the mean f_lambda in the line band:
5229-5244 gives 0.03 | 247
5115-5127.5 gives 1.35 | 237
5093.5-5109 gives 1.43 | 244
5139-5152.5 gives 1.19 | 239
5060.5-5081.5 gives 1.57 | 253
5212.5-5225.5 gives 0.55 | 239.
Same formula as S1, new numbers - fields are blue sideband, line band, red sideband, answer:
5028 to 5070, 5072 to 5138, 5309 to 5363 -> 5.1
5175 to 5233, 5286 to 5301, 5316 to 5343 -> 0.2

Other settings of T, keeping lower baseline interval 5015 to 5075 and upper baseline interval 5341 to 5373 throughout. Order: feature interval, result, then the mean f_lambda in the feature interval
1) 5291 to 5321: -0.02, 237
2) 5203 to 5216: 0.03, 243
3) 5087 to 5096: 0.12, 244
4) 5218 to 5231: 0.01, 244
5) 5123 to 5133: 0.11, 239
